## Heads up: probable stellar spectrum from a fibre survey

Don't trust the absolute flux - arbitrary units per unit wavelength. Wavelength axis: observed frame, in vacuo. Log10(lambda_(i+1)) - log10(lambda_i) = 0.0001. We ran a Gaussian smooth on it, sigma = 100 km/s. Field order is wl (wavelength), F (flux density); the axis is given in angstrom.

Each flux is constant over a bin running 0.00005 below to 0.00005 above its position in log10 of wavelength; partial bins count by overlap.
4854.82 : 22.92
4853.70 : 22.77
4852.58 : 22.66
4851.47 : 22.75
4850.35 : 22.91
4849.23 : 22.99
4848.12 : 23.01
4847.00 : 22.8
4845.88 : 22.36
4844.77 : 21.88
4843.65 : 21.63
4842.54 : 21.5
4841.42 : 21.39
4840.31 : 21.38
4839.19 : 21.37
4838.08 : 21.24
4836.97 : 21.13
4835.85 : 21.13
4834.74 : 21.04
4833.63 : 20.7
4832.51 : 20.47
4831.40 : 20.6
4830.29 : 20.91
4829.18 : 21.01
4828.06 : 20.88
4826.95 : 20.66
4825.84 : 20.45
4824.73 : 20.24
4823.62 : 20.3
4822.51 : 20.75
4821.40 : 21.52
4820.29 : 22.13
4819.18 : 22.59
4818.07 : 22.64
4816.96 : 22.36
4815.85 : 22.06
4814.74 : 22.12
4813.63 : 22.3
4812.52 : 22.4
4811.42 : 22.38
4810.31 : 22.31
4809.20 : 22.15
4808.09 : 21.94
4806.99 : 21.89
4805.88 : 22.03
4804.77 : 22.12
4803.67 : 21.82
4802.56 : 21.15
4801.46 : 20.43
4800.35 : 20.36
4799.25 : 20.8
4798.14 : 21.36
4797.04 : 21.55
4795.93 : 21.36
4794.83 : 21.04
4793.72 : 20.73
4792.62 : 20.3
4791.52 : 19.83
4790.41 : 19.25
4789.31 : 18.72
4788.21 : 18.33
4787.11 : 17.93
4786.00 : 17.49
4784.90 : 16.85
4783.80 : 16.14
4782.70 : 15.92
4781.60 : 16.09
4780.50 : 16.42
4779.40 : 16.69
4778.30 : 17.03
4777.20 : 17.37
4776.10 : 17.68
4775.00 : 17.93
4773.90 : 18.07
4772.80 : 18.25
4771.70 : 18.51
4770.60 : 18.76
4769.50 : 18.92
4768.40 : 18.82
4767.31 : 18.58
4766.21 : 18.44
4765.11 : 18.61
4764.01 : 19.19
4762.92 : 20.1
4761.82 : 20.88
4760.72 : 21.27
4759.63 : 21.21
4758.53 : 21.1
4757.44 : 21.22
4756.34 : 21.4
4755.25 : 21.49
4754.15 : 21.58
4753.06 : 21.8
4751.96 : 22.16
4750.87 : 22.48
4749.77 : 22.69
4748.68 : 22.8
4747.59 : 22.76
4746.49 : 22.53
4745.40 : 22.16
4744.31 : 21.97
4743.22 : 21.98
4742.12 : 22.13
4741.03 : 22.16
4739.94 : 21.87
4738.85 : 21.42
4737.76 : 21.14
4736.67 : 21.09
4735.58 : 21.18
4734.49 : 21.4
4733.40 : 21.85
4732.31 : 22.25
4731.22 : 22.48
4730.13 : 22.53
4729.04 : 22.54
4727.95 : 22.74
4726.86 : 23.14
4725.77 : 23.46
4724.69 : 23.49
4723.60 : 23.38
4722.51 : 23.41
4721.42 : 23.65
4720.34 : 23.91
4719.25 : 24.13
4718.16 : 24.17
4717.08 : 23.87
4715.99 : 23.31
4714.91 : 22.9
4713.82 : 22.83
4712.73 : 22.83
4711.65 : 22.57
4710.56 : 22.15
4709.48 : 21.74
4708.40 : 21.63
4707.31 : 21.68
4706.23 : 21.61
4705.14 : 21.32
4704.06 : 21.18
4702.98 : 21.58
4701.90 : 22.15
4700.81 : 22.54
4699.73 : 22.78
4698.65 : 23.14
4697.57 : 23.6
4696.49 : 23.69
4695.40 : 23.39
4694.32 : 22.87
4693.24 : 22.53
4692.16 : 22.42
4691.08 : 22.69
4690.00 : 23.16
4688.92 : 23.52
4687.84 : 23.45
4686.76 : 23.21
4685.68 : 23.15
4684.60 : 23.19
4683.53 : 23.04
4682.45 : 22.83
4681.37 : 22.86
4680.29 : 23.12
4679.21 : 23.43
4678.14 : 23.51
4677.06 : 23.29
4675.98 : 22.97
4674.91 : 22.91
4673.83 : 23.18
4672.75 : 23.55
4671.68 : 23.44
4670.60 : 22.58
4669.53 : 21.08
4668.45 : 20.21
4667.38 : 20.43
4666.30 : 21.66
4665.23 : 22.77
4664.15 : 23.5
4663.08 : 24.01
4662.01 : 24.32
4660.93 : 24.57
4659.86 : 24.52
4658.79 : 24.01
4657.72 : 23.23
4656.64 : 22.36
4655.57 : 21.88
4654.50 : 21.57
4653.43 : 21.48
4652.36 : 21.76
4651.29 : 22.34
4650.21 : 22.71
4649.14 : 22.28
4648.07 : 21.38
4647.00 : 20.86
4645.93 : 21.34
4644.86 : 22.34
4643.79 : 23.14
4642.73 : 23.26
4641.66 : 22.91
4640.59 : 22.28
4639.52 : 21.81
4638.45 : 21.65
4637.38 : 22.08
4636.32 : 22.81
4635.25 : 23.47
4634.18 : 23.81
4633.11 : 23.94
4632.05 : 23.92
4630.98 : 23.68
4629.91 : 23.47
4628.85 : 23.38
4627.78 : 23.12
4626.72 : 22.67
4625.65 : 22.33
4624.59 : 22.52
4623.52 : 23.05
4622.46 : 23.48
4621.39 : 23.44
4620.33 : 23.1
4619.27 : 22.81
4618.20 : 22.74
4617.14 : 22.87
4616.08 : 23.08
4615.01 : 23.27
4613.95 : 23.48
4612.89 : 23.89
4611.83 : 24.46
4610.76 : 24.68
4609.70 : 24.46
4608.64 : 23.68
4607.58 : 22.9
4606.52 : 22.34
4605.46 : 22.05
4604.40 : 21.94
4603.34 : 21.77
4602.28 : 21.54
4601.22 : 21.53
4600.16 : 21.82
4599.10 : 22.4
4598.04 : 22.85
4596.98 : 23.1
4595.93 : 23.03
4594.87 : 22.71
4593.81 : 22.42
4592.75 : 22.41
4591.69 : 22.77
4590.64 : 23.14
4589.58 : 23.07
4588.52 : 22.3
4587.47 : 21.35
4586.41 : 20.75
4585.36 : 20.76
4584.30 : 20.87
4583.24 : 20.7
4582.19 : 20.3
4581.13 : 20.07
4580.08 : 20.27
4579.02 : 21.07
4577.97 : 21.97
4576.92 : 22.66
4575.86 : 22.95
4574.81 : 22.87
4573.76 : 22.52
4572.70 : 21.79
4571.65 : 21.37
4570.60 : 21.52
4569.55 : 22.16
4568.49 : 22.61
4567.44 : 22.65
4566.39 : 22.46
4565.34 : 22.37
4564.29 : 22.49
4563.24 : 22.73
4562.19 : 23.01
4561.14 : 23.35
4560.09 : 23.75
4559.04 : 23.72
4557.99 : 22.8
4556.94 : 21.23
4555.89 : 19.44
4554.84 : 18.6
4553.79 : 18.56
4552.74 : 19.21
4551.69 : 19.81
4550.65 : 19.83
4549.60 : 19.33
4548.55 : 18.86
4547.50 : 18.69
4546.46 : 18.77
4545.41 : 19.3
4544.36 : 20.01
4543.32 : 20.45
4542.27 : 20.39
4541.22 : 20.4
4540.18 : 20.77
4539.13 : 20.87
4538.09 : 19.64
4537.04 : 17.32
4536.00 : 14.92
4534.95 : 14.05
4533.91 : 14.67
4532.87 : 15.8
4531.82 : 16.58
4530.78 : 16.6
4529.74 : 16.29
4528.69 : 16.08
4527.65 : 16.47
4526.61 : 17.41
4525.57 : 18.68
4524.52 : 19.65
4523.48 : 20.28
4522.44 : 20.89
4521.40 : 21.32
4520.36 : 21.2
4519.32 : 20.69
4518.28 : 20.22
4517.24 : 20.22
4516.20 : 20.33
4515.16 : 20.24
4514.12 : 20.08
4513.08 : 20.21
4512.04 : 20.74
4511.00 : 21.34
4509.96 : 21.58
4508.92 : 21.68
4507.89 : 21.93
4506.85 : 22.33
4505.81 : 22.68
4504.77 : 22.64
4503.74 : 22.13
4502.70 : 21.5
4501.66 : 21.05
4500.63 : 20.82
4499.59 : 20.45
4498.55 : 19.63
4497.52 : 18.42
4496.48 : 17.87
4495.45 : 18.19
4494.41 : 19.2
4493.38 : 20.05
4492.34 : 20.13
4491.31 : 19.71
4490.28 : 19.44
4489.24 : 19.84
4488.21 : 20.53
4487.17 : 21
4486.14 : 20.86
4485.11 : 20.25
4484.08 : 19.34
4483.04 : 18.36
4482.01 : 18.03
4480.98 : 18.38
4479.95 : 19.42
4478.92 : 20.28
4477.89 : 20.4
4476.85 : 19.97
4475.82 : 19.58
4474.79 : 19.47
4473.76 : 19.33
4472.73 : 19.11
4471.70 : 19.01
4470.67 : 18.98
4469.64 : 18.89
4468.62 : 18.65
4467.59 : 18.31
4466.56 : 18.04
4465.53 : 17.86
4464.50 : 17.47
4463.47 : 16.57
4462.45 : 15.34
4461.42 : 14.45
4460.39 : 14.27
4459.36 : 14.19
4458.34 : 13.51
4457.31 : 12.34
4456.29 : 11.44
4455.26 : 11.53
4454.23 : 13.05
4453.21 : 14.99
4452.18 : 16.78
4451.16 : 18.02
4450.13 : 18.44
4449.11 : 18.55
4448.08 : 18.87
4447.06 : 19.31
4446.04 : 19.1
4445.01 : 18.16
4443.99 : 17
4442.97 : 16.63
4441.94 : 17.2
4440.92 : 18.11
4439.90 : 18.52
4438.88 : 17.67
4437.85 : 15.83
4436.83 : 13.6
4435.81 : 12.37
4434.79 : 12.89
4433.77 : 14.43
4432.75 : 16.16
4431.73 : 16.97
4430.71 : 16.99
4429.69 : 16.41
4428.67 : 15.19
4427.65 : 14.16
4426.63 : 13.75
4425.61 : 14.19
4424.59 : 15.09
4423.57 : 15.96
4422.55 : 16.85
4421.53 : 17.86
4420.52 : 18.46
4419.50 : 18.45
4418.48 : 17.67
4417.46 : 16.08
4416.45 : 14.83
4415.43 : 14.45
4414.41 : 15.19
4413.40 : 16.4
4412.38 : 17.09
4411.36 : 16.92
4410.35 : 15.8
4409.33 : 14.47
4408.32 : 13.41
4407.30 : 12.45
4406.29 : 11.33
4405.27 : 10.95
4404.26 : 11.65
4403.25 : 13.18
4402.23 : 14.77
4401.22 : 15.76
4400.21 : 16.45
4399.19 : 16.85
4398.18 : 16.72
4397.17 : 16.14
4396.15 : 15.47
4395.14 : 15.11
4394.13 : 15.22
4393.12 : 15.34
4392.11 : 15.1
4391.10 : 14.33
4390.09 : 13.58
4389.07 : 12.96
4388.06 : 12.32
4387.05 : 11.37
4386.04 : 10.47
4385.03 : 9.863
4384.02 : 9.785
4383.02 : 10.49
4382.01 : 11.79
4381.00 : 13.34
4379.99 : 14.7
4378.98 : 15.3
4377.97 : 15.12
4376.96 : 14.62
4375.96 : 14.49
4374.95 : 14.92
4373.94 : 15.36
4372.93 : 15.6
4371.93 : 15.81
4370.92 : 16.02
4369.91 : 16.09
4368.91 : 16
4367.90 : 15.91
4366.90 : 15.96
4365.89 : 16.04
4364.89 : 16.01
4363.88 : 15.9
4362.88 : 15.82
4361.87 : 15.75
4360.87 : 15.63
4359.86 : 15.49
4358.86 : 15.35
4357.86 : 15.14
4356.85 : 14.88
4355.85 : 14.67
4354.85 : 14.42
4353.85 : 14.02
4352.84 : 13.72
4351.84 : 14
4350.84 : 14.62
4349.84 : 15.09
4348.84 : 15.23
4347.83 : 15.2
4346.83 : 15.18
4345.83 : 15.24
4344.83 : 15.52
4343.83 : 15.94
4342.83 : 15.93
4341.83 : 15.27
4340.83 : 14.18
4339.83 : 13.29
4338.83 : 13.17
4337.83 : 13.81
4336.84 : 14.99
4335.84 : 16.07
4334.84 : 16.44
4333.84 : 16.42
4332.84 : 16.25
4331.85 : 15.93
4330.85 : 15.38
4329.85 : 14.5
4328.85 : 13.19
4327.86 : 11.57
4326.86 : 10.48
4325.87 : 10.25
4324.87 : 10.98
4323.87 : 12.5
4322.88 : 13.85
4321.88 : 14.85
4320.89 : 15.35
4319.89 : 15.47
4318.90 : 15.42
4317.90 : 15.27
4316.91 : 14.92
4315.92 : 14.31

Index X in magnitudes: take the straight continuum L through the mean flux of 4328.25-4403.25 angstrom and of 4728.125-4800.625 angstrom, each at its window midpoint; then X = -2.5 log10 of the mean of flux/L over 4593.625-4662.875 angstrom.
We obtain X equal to -0.24 mag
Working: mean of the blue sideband 14.8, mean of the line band 22.8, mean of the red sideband 20.2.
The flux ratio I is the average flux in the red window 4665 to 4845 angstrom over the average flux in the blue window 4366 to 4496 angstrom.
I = 1.33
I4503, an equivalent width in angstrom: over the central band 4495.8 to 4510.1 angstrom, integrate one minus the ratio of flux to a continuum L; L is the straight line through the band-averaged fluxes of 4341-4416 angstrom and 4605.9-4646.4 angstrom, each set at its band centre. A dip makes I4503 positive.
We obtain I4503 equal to -1.6 angstrom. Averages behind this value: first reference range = 14.6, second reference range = 23.1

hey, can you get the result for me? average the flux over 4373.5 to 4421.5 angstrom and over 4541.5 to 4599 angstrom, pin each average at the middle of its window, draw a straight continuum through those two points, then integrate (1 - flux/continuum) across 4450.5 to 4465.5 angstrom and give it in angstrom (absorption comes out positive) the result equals 1.9 angstrom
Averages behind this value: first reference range 14.4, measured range 14.7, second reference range 21.5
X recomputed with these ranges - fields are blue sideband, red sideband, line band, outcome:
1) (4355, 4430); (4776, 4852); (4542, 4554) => -0.15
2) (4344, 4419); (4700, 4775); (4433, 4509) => -0.11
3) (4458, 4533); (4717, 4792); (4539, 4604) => -0.10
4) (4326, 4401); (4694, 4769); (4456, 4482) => -0.04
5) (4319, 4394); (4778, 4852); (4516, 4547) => -0.11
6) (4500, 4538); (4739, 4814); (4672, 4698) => -0.16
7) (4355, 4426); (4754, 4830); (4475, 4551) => -0.19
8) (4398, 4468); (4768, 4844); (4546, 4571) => -0.22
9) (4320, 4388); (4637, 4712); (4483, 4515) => -0.13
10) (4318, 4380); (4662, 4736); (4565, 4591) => -0.09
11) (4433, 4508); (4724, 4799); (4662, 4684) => -0.16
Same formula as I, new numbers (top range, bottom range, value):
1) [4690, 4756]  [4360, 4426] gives 1.52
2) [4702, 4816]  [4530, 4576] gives 1.04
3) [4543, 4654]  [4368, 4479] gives 1.42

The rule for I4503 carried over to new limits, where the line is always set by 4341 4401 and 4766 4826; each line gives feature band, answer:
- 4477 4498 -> -4.3 angstrom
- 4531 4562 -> -4.6 angstrom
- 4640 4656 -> -3.5 angstrom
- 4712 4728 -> -3.7 angstrom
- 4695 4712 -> -3.2 angstrom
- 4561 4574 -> -4.0 angstrom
